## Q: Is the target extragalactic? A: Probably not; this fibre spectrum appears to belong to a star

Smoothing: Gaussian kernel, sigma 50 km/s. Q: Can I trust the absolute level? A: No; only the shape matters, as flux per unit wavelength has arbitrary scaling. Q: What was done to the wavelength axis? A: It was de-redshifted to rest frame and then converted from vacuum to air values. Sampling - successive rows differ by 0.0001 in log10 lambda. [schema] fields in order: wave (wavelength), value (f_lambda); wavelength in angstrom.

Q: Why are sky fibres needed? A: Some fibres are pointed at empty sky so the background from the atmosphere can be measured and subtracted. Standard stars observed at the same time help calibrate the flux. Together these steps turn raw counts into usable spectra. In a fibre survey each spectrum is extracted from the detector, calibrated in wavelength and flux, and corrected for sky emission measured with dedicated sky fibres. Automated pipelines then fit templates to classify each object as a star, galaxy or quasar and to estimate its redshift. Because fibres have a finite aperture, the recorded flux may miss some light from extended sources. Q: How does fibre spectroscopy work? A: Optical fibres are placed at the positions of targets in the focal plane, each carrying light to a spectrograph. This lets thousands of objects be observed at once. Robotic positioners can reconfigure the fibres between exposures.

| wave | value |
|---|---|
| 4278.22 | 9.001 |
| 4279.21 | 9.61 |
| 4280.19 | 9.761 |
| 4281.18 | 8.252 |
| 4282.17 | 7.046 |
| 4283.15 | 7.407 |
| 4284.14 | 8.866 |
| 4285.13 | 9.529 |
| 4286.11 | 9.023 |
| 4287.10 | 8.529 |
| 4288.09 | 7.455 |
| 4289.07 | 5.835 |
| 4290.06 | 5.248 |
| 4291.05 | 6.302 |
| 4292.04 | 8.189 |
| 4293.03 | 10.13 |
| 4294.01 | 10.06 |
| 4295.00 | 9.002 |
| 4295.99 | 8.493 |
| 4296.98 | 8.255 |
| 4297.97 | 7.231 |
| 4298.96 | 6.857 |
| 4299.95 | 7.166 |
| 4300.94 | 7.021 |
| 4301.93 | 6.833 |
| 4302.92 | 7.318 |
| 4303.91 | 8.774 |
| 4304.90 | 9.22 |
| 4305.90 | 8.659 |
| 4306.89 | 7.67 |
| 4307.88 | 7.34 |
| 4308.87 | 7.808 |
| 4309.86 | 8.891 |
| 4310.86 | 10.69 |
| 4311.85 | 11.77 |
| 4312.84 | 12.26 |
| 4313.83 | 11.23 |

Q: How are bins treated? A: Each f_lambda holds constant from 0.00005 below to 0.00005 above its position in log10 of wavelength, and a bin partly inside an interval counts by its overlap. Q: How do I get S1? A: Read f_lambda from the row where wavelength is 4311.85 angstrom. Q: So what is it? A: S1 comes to 11.77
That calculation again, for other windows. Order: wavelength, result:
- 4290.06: 5.248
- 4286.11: 9.023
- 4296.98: 8.255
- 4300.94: 7.021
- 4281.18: 8.252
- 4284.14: 8.866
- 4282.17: 7.046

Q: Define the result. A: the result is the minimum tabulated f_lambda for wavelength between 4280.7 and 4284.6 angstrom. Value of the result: 7.046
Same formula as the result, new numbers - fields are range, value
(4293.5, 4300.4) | 6.857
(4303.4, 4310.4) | 7.34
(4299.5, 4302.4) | 6.833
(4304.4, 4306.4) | 8.659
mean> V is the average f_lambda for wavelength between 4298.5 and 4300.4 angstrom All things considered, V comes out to 7.01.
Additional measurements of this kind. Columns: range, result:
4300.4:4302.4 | 6.94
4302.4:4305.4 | 8.42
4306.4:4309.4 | 7.64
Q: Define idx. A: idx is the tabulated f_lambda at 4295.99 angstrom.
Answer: 8.493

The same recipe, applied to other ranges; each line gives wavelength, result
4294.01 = 10.06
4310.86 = 10.69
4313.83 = 11.23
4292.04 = 8.189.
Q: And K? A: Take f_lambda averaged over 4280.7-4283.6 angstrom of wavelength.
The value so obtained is 7.57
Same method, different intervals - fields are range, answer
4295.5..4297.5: 8.35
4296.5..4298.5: 7.72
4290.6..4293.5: 8.21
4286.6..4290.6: 6.76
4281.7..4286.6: 8.39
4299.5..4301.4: 7.09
